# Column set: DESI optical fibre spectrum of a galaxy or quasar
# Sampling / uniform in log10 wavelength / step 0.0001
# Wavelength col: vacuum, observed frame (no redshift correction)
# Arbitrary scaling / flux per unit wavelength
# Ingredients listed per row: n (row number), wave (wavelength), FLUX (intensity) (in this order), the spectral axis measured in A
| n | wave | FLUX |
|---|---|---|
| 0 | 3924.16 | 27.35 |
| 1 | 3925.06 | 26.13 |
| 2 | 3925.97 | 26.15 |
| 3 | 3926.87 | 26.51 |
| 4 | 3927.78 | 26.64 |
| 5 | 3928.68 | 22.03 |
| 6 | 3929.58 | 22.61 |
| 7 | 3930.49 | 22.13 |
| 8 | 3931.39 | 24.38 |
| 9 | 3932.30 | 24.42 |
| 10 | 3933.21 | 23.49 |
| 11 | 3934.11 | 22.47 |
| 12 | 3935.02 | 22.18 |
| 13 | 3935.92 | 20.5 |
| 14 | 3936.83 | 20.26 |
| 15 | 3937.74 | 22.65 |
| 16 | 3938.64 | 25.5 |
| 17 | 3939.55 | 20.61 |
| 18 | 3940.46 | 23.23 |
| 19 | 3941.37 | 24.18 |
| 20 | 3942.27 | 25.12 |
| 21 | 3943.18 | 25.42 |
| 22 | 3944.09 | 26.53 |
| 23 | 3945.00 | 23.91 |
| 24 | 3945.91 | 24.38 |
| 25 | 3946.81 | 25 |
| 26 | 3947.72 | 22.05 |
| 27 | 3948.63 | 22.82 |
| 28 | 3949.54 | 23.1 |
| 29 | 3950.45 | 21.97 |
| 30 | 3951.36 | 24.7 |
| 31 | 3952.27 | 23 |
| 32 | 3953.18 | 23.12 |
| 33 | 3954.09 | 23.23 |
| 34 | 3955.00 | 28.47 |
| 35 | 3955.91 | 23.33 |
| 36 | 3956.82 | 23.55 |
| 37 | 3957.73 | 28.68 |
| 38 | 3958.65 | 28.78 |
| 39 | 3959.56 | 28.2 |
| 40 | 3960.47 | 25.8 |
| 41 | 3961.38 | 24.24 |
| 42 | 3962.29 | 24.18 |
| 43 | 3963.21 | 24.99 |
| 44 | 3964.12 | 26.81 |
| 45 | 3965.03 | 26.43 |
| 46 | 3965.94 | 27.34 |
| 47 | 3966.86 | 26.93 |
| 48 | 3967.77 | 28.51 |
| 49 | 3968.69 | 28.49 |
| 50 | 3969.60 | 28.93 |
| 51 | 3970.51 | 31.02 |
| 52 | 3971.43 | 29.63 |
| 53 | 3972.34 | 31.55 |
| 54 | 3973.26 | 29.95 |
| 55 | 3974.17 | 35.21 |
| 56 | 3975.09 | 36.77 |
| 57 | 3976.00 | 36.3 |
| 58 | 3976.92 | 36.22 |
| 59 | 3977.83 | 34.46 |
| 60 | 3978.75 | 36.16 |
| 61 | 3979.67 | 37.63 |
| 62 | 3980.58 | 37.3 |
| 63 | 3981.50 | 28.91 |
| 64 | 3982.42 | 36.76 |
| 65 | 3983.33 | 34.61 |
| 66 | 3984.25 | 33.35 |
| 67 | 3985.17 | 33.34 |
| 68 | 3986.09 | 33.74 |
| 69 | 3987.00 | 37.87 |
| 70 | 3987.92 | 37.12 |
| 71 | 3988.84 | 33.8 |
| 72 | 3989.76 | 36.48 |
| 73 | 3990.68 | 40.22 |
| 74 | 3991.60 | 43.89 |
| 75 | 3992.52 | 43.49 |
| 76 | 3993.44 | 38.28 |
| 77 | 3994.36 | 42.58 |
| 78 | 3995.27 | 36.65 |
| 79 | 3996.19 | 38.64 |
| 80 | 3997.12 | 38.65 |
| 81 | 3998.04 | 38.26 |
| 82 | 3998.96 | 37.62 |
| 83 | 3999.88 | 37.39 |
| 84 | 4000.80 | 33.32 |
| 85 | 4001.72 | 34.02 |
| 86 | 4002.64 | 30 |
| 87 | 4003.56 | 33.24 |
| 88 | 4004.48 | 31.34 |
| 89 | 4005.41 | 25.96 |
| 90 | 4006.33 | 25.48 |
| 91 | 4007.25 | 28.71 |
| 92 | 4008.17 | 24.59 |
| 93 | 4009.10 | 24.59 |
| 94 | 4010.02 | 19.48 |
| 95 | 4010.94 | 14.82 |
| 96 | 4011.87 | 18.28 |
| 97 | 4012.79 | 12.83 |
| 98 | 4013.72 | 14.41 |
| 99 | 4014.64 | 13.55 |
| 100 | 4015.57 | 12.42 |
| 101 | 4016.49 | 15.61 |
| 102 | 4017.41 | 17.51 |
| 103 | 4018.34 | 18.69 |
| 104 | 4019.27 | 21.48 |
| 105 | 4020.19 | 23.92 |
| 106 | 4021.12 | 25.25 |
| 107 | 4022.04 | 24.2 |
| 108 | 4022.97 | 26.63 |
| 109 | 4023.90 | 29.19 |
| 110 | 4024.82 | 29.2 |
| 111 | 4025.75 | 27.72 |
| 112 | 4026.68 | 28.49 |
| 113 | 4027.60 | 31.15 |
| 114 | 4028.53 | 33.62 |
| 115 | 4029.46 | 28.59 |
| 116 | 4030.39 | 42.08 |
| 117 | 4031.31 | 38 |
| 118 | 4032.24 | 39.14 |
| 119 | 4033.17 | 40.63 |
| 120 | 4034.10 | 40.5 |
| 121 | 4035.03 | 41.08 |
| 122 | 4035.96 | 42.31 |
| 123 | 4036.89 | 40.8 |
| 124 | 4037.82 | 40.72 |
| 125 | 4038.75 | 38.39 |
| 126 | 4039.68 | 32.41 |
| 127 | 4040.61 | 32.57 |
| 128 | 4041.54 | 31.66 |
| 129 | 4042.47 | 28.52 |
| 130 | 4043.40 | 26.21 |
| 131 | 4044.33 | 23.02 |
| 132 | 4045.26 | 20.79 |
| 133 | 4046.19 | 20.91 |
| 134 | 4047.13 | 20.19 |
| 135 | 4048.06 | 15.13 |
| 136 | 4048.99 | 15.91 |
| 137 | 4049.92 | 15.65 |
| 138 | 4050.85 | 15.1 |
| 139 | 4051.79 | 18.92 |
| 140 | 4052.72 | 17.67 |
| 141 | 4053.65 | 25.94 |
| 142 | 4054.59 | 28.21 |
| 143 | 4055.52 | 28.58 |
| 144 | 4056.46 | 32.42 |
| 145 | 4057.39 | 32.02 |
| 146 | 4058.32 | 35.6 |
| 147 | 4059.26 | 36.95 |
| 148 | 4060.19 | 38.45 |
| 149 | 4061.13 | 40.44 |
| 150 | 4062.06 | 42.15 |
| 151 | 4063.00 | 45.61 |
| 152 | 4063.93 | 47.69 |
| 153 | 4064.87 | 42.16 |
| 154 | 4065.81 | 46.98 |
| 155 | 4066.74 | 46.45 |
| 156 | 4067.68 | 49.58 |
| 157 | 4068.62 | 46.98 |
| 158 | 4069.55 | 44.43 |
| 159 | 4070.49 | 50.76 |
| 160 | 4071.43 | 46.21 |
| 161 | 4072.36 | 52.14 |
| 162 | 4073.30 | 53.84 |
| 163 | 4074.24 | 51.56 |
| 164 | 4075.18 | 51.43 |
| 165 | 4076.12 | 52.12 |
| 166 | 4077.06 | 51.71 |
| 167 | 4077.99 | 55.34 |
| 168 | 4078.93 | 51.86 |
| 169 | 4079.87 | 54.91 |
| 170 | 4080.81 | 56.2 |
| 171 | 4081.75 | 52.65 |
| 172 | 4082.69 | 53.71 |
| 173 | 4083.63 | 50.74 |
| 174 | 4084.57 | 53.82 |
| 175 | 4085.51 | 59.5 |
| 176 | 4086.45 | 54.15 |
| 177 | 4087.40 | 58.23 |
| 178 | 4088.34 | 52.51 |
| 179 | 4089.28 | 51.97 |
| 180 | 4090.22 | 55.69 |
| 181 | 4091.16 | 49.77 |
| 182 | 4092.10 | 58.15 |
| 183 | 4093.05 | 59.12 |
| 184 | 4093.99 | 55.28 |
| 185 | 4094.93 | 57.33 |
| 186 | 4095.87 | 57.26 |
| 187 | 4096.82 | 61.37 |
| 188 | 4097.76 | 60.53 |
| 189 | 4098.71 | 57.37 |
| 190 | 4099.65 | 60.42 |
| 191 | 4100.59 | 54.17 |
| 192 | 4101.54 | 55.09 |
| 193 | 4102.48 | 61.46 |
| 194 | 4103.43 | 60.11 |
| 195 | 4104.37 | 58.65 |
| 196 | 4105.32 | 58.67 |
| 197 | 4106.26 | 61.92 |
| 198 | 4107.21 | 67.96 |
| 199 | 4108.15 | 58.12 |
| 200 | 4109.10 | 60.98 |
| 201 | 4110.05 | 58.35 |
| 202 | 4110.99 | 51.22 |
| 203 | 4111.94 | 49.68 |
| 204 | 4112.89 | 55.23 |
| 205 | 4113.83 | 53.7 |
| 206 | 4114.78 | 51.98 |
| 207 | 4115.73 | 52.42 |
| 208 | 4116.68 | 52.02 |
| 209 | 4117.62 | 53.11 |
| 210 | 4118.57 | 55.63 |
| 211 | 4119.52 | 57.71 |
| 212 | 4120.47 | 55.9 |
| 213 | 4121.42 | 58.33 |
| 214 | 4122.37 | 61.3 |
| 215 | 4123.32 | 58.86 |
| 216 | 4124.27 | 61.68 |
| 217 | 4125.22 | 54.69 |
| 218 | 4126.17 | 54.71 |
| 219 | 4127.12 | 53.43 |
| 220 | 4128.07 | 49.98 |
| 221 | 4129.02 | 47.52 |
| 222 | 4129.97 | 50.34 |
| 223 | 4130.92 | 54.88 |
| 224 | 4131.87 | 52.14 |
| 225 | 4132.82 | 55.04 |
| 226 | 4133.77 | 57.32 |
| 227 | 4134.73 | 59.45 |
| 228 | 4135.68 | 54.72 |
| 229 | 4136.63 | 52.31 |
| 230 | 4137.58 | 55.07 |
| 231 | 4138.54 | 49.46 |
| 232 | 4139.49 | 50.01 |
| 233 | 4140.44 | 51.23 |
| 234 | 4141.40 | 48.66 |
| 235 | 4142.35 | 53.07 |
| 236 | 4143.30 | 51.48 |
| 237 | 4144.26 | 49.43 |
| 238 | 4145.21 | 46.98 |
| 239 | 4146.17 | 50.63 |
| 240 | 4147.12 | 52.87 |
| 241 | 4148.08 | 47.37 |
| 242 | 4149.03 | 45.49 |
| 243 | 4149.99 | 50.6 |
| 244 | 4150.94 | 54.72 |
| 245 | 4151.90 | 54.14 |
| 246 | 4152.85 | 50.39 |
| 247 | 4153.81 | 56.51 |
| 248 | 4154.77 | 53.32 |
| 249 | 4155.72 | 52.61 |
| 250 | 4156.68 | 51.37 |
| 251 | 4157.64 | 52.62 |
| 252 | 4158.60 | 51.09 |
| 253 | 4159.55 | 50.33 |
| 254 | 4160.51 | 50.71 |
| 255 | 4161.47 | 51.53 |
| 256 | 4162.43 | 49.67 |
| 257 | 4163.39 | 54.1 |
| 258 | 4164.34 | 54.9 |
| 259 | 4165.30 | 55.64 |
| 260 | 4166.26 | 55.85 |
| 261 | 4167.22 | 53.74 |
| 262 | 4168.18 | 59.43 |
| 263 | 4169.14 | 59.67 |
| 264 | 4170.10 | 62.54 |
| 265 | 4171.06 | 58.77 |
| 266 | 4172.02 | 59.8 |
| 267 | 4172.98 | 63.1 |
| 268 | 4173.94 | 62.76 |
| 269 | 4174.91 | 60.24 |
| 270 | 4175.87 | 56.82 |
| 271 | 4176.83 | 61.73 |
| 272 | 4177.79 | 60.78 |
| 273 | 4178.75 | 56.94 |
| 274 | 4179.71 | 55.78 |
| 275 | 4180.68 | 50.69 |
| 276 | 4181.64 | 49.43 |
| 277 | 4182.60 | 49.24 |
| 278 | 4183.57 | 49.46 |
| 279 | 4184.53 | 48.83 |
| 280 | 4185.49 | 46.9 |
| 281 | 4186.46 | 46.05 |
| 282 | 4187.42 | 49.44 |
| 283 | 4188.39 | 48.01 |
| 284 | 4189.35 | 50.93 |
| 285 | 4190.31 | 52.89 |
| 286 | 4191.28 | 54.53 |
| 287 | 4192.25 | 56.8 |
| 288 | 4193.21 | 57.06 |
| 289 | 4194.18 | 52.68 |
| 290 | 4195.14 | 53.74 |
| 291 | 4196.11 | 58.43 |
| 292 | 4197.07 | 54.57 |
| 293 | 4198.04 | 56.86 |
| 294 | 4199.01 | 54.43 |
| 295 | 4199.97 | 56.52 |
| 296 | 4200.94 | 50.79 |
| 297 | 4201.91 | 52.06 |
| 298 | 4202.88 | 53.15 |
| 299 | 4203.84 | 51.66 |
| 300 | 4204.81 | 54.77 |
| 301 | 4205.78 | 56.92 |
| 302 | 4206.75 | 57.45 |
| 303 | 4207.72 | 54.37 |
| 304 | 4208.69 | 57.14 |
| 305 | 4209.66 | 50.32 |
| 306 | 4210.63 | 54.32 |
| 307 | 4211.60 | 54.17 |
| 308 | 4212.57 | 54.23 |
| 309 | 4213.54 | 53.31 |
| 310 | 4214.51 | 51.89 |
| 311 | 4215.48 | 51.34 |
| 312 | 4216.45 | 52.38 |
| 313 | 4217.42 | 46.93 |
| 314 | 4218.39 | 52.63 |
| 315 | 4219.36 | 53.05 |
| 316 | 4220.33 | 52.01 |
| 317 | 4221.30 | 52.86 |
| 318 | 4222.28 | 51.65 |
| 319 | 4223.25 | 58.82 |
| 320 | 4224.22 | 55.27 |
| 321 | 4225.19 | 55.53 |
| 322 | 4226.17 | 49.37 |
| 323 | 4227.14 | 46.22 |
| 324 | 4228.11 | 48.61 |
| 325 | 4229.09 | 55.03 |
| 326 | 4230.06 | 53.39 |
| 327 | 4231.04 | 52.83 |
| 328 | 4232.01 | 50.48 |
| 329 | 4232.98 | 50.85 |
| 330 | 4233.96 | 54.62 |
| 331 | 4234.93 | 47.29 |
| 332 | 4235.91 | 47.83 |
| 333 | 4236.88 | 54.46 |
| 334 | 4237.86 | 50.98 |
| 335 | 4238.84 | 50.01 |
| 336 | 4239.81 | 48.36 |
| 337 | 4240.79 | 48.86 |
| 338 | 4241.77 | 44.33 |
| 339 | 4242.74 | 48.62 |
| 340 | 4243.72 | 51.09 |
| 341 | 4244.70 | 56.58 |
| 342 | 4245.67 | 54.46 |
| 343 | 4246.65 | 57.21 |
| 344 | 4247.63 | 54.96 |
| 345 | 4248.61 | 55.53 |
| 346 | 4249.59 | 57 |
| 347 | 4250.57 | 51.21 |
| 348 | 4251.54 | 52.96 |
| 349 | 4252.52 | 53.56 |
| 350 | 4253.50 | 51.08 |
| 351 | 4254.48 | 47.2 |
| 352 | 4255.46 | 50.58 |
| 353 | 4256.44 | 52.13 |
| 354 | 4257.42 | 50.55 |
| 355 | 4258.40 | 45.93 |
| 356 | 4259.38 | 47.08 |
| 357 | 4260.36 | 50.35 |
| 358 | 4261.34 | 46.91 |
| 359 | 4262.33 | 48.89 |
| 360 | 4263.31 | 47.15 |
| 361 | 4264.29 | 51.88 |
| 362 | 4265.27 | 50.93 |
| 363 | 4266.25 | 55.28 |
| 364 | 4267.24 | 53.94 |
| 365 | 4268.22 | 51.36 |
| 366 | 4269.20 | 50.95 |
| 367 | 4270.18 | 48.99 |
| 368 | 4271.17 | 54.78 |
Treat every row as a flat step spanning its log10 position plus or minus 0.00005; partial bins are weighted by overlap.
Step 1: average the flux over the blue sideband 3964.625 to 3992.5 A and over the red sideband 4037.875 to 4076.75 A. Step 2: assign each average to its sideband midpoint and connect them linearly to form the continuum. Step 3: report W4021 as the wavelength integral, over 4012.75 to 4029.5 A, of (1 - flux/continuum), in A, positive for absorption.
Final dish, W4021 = 5.64 A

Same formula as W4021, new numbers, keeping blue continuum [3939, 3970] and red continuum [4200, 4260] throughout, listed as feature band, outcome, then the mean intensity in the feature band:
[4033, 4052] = 2.8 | 28.6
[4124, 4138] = -3.8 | 54.1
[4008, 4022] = 5.7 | 18.5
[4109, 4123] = -4.8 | 55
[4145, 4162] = -2.5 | 51.3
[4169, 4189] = -3.3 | 55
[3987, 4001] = -4.6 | 38.5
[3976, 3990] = -3.6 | 35.2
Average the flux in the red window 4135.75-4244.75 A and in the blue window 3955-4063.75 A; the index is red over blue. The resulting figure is 1.76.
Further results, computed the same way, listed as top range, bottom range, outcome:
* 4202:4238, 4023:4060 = 1.76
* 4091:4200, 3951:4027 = 1.87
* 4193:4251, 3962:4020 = 1.75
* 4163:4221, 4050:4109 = 1.11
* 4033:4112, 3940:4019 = 1.57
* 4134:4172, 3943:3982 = 1.89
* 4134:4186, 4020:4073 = 1.60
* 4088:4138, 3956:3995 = 1.72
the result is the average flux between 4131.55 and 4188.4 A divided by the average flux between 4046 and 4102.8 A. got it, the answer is 1.17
